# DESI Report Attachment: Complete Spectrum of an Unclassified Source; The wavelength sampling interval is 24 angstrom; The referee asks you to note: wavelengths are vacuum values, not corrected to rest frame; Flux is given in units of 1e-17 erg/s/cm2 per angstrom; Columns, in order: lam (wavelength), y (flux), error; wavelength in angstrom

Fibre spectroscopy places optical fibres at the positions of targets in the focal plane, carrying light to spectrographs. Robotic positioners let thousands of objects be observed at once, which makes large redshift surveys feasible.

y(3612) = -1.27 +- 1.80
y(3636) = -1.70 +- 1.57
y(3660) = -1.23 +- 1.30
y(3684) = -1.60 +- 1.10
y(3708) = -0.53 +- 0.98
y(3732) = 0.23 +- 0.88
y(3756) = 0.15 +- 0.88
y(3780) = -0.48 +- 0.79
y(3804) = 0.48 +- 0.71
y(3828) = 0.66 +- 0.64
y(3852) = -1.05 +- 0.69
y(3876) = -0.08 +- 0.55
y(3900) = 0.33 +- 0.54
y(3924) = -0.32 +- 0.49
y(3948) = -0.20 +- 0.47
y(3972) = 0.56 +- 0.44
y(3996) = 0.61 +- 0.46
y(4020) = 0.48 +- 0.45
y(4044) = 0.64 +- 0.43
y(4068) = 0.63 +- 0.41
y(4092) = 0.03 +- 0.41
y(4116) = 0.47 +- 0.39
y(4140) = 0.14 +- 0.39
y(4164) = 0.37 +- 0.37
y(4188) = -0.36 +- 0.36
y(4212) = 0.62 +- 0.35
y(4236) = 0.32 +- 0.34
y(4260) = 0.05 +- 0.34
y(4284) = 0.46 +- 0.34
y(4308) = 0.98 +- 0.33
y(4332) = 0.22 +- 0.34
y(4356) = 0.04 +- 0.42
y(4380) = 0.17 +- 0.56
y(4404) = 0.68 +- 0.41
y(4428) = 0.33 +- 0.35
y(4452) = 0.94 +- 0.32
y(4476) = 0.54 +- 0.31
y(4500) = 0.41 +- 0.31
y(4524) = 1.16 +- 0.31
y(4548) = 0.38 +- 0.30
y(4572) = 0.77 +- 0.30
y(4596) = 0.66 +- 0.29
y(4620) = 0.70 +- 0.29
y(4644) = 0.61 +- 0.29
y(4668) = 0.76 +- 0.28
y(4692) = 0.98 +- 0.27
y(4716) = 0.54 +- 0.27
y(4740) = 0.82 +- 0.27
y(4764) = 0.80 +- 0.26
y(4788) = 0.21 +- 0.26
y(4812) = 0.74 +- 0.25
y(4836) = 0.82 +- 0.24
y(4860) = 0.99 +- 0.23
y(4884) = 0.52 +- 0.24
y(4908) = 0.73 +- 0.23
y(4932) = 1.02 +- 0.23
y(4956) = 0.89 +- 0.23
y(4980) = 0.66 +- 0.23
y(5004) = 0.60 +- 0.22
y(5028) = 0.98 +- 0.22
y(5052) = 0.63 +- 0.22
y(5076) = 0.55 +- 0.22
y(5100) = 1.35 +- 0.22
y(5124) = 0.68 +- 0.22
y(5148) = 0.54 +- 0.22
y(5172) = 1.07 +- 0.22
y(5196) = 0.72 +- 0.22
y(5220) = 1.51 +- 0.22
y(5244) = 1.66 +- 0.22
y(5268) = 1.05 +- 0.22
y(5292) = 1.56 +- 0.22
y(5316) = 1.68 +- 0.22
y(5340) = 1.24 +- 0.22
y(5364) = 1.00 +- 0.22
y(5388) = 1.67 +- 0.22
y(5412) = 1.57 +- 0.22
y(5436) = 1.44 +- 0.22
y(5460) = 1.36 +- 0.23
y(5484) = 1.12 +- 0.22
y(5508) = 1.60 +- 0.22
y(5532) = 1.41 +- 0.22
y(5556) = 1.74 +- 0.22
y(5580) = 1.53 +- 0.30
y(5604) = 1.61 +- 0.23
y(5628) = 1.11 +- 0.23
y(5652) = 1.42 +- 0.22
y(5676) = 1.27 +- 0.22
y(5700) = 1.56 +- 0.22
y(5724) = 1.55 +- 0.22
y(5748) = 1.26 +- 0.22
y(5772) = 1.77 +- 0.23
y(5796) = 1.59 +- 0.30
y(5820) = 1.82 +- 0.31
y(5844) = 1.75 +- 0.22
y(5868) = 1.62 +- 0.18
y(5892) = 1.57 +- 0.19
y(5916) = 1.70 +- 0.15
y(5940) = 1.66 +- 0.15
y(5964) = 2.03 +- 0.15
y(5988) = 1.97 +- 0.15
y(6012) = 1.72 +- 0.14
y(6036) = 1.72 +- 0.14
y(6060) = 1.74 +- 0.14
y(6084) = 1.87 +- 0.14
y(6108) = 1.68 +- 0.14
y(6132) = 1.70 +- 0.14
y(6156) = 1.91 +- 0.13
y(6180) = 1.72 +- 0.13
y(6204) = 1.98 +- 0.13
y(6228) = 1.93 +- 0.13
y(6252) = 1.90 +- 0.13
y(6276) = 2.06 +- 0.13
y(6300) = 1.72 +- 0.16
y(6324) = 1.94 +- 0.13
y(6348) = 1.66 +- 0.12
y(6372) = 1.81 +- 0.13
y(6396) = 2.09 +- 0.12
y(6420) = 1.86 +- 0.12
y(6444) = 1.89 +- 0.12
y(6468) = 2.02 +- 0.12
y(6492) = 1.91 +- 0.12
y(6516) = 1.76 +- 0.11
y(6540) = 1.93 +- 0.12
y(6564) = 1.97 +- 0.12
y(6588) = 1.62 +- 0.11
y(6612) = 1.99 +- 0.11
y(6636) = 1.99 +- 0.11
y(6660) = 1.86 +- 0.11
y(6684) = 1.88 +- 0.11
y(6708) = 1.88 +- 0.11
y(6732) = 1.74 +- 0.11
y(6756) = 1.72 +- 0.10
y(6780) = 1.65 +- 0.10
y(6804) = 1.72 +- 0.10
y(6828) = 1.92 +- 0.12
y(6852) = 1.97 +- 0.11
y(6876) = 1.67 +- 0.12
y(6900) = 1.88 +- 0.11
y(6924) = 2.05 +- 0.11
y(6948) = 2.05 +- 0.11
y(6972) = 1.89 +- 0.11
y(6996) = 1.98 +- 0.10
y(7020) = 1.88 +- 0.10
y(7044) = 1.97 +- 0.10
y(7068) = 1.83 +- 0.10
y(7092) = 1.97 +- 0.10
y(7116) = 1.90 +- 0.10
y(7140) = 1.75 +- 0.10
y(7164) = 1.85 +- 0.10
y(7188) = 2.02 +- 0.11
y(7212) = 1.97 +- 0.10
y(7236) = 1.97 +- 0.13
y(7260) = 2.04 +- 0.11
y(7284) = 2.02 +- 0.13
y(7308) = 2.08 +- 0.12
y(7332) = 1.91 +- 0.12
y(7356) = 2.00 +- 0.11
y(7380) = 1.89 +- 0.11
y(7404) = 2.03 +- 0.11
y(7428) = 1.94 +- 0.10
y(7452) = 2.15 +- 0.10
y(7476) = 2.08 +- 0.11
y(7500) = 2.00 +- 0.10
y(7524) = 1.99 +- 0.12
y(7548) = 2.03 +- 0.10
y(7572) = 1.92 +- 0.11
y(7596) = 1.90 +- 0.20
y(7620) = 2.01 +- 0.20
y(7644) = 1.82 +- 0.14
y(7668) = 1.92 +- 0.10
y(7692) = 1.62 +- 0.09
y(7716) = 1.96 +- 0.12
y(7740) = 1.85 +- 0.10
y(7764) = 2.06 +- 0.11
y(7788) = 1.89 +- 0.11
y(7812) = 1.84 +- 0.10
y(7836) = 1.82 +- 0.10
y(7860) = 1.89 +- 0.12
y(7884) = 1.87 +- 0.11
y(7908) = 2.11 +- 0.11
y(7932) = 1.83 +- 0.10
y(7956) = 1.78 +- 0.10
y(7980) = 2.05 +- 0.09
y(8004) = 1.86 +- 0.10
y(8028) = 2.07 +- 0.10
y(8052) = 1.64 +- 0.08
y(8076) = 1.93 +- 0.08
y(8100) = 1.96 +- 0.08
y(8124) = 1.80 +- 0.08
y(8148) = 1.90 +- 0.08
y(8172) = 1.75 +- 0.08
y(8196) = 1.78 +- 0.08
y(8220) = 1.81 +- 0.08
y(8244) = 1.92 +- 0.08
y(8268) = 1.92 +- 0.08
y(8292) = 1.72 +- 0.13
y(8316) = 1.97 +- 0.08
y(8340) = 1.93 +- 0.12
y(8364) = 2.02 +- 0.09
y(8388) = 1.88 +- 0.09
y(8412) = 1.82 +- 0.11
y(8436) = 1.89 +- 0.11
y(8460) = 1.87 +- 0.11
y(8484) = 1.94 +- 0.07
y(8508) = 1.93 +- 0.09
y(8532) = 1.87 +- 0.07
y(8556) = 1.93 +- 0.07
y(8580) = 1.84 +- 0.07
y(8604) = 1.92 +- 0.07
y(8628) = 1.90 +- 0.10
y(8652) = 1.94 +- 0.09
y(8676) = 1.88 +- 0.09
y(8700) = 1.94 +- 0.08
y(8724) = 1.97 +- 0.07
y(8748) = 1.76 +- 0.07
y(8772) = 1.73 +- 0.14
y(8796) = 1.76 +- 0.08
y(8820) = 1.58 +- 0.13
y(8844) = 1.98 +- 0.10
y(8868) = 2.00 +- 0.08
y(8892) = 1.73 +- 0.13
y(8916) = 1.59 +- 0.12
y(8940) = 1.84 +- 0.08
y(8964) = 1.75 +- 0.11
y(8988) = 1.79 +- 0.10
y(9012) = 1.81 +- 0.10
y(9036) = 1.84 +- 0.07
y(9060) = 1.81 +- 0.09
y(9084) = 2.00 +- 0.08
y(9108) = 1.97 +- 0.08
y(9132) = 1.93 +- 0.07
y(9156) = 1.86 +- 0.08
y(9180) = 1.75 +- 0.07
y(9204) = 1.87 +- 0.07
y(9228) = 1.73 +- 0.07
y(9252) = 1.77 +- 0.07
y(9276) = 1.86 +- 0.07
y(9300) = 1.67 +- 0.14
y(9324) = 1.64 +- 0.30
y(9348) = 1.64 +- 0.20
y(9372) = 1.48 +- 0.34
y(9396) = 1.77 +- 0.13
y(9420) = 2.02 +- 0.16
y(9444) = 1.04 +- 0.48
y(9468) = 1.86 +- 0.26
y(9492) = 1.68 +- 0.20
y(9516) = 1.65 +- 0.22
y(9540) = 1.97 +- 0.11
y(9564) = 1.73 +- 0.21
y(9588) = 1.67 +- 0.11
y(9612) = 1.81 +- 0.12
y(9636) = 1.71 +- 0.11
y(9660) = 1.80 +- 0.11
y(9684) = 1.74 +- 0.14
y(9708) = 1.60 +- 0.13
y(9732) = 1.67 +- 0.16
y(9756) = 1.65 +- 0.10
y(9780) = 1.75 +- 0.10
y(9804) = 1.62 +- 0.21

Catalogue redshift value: 0.306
